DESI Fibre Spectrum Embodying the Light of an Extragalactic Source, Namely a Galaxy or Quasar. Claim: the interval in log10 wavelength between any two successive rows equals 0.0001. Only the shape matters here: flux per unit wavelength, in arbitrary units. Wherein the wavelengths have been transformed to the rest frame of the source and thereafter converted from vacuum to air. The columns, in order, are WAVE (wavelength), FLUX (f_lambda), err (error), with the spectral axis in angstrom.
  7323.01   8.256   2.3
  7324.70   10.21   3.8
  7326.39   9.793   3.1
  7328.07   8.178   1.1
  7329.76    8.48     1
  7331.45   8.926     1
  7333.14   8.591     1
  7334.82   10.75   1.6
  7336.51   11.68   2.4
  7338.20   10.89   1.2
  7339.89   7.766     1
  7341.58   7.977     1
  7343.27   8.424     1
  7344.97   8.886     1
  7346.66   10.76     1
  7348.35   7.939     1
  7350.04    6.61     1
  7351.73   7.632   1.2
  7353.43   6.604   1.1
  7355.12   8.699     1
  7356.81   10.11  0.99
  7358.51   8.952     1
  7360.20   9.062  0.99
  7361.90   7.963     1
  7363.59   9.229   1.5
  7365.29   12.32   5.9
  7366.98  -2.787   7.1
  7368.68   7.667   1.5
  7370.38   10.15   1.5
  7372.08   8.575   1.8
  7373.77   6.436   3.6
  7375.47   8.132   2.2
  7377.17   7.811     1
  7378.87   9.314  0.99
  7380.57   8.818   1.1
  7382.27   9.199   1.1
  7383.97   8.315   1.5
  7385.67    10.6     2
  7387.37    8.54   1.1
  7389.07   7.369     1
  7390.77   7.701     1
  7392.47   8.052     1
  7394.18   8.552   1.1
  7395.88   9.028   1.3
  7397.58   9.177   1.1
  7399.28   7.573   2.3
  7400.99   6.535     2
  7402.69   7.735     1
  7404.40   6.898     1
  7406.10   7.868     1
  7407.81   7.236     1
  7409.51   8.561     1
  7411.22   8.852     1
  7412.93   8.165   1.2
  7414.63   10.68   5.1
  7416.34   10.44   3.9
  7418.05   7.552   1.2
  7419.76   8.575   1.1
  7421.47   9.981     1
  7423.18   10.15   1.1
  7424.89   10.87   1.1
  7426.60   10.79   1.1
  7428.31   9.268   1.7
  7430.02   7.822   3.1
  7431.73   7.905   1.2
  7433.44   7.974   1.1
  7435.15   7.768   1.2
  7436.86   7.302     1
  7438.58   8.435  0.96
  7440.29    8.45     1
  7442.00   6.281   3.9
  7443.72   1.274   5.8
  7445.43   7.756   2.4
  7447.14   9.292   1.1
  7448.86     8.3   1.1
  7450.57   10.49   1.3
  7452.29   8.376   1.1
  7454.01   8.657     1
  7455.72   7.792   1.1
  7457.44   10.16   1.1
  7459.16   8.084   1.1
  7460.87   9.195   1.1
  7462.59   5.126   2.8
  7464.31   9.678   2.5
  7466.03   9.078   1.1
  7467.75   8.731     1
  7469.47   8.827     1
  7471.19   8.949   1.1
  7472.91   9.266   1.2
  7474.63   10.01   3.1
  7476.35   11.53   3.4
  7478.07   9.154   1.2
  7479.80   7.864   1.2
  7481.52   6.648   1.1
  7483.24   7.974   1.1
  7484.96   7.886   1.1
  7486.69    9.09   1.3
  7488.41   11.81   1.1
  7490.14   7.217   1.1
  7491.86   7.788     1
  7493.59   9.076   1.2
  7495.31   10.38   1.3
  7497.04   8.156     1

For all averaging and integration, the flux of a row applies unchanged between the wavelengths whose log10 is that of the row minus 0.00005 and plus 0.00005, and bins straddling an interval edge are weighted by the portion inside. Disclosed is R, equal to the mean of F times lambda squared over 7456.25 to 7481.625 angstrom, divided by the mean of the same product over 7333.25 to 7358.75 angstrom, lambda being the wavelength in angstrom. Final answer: 1.03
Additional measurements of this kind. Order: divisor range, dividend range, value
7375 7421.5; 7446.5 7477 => 1.08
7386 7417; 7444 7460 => 1.04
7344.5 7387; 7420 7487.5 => 1.05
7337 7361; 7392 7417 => 0.98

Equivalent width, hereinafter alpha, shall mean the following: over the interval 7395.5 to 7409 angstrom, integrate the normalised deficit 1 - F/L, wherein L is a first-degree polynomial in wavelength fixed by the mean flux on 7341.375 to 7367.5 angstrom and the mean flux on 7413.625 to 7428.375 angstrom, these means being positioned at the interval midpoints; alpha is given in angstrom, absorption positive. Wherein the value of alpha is 2.33 angstrom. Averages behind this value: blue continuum 8.16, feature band 7.74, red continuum 9.82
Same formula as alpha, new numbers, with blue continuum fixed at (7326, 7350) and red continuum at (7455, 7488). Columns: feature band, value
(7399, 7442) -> 1.8 angstrom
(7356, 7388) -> 2.4 angstrom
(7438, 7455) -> 2.1 angstrom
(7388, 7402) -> 1.5 angstrom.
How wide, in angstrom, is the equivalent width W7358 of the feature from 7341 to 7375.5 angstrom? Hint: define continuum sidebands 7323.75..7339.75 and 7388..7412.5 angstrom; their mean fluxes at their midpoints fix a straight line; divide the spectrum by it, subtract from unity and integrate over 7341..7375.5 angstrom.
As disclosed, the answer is 3.5 angstrom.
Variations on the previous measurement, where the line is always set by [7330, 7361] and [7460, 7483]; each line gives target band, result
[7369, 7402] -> 1.7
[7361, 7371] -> 1.7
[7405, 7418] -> 0.2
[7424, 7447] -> 2.4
